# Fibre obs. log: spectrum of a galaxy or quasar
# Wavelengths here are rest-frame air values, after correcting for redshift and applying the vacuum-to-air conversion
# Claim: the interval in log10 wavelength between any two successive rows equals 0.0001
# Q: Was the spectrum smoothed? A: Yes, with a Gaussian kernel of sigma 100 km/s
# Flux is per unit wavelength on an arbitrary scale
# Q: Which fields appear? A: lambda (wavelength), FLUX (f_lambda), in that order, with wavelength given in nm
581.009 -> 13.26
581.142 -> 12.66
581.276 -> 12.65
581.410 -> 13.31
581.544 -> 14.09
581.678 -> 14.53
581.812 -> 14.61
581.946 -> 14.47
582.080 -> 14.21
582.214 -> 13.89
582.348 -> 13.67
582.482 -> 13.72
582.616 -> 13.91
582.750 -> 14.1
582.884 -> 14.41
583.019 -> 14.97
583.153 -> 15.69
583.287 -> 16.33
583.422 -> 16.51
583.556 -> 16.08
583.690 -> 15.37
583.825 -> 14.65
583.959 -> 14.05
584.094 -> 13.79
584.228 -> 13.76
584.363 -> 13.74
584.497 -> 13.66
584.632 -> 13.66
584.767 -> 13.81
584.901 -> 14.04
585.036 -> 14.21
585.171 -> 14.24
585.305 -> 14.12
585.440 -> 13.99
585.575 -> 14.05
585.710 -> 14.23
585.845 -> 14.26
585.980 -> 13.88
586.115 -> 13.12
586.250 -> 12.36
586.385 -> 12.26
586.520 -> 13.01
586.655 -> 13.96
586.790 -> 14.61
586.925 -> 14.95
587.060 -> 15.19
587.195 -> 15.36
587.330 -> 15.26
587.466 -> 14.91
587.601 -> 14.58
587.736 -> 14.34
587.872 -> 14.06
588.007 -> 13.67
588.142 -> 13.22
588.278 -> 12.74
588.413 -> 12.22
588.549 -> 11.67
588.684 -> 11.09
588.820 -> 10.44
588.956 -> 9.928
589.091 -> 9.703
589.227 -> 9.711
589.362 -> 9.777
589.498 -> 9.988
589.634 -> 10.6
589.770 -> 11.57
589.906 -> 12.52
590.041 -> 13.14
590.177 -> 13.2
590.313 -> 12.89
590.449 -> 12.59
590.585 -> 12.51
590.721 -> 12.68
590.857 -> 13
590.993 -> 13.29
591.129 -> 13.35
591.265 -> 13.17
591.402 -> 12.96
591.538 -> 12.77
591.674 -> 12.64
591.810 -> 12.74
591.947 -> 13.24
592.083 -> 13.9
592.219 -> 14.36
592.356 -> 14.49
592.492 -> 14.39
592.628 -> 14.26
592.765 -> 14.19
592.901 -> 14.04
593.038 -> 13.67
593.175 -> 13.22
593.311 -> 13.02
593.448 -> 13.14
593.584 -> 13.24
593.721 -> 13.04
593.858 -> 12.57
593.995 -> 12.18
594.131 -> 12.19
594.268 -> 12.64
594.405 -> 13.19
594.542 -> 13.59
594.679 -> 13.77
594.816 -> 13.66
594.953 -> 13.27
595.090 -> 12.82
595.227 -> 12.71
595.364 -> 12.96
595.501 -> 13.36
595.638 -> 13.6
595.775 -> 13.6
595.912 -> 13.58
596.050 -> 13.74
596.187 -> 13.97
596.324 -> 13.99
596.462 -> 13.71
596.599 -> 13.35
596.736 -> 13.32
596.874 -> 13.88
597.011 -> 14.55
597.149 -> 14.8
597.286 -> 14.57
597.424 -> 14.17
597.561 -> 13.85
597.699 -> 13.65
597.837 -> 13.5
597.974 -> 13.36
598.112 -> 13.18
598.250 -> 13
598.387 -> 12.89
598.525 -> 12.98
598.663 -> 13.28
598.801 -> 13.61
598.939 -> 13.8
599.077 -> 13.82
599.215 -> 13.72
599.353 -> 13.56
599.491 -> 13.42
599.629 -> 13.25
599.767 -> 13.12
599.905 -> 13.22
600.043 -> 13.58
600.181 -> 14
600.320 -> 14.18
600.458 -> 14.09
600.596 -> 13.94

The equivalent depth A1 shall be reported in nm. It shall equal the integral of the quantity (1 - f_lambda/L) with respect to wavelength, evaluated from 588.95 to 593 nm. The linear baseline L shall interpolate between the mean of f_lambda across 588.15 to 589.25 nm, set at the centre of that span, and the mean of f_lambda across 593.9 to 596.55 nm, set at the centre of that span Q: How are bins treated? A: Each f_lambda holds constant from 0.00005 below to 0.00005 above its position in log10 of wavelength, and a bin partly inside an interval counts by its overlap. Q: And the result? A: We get -0.254 nm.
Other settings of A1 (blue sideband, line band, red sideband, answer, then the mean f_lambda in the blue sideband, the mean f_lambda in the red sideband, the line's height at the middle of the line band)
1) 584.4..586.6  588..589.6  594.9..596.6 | 0.30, 13.7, 13.4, 13.6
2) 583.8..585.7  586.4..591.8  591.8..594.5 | 0.37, 14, 13.4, 13.7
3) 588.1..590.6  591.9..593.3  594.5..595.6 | -0.16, 11.5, 13.3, 12.5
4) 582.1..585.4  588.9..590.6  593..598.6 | 0.31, 14.4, 13.4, 13.9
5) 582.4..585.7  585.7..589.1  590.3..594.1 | 0.16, 14.4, 13.3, 14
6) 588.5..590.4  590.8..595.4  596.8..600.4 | -0.43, 11.2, 13.7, 12.2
